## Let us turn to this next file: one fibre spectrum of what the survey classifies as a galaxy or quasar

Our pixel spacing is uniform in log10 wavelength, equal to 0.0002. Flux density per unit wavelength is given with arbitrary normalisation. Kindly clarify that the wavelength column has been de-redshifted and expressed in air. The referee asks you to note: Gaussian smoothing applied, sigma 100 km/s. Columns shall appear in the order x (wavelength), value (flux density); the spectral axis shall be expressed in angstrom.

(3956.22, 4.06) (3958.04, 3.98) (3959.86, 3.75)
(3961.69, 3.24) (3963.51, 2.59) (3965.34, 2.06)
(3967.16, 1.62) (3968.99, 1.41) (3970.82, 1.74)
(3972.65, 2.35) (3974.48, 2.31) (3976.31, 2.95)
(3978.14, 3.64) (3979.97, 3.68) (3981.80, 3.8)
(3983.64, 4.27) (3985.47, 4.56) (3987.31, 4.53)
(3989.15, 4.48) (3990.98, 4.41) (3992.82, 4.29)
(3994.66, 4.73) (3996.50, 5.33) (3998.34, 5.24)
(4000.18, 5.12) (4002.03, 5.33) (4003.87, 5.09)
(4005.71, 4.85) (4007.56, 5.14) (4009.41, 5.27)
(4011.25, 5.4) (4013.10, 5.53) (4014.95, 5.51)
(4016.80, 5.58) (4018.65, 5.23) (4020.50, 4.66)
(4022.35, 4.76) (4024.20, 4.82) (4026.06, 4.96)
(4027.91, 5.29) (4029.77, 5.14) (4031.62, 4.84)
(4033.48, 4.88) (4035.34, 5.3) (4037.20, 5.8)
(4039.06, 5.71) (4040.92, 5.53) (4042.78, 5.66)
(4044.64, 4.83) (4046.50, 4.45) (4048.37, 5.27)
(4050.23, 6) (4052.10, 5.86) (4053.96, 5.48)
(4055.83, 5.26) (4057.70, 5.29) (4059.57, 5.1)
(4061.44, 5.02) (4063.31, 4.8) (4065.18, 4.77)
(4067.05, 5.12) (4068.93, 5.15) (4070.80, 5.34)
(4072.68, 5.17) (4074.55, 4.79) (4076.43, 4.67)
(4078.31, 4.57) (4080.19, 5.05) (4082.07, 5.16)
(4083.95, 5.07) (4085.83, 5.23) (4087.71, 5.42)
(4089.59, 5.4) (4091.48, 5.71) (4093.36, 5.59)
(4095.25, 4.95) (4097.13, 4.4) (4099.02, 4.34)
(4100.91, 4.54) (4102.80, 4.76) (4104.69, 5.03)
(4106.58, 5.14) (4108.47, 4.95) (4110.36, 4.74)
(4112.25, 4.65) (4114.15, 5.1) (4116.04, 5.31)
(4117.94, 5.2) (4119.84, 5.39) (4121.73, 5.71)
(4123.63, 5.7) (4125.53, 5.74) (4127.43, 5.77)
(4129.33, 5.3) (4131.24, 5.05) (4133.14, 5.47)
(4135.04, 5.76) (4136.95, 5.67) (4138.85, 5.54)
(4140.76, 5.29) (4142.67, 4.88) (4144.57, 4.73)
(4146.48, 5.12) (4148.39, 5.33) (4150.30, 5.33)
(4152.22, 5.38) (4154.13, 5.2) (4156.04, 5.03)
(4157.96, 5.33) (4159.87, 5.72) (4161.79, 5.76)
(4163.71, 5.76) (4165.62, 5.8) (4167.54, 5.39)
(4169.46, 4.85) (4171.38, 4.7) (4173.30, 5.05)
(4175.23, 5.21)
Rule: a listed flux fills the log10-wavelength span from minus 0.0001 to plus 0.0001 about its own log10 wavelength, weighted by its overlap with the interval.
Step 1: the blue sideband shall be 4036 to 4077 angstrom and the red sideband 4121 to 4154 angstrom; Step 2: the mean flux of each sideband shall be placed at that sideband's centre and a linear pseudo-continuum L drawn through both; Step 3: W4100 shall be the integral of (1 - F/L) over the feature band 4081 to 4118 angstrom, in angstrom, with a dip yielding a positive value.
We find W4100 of 2.0 angstrom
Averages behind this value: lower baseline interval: 5.24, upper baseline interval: 5.39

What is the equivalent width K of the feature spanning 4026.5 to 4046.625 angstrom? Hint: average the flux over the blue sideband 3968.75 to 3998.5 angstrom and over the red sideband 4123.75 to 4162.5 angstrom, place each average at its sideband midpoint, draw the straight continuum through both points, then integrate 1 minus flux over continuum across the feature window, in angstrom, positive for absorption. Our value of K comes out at -4.4 angstrom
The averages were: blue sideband 3.77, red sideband 5.37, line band 5.25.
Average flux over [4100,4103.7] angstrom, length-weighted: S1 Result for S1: 4.65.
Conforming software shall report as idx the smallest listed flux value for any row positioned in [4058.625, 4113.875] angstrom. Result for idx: 4.34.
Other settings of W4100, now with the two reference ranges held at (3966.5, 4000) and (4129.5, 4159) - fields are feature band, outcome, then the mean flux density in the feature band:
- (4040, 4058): -4.3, 5.37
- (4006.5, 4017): -3.8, 5.38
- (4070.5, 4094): -2.5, 5.16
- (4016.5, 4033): -3.7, 5.01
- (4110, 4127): -1.0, 5.32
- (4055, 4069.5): -1.9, 5.06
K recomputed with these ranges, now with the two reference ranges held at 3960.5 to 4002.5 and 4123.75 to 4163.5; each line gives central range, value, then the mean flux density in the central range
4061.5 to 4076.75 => -1.4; 4.99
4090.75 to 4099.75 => -0.3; 5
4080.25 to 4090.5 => -1.1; 5.24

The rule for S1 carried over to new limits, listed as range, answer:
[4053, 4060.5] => 5.29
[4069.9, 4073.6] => 5.25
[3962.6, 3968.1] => 2.09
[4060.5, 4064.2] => 4.91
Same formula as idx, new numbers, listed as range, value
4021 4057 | 4.45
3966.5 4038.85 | 1.41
